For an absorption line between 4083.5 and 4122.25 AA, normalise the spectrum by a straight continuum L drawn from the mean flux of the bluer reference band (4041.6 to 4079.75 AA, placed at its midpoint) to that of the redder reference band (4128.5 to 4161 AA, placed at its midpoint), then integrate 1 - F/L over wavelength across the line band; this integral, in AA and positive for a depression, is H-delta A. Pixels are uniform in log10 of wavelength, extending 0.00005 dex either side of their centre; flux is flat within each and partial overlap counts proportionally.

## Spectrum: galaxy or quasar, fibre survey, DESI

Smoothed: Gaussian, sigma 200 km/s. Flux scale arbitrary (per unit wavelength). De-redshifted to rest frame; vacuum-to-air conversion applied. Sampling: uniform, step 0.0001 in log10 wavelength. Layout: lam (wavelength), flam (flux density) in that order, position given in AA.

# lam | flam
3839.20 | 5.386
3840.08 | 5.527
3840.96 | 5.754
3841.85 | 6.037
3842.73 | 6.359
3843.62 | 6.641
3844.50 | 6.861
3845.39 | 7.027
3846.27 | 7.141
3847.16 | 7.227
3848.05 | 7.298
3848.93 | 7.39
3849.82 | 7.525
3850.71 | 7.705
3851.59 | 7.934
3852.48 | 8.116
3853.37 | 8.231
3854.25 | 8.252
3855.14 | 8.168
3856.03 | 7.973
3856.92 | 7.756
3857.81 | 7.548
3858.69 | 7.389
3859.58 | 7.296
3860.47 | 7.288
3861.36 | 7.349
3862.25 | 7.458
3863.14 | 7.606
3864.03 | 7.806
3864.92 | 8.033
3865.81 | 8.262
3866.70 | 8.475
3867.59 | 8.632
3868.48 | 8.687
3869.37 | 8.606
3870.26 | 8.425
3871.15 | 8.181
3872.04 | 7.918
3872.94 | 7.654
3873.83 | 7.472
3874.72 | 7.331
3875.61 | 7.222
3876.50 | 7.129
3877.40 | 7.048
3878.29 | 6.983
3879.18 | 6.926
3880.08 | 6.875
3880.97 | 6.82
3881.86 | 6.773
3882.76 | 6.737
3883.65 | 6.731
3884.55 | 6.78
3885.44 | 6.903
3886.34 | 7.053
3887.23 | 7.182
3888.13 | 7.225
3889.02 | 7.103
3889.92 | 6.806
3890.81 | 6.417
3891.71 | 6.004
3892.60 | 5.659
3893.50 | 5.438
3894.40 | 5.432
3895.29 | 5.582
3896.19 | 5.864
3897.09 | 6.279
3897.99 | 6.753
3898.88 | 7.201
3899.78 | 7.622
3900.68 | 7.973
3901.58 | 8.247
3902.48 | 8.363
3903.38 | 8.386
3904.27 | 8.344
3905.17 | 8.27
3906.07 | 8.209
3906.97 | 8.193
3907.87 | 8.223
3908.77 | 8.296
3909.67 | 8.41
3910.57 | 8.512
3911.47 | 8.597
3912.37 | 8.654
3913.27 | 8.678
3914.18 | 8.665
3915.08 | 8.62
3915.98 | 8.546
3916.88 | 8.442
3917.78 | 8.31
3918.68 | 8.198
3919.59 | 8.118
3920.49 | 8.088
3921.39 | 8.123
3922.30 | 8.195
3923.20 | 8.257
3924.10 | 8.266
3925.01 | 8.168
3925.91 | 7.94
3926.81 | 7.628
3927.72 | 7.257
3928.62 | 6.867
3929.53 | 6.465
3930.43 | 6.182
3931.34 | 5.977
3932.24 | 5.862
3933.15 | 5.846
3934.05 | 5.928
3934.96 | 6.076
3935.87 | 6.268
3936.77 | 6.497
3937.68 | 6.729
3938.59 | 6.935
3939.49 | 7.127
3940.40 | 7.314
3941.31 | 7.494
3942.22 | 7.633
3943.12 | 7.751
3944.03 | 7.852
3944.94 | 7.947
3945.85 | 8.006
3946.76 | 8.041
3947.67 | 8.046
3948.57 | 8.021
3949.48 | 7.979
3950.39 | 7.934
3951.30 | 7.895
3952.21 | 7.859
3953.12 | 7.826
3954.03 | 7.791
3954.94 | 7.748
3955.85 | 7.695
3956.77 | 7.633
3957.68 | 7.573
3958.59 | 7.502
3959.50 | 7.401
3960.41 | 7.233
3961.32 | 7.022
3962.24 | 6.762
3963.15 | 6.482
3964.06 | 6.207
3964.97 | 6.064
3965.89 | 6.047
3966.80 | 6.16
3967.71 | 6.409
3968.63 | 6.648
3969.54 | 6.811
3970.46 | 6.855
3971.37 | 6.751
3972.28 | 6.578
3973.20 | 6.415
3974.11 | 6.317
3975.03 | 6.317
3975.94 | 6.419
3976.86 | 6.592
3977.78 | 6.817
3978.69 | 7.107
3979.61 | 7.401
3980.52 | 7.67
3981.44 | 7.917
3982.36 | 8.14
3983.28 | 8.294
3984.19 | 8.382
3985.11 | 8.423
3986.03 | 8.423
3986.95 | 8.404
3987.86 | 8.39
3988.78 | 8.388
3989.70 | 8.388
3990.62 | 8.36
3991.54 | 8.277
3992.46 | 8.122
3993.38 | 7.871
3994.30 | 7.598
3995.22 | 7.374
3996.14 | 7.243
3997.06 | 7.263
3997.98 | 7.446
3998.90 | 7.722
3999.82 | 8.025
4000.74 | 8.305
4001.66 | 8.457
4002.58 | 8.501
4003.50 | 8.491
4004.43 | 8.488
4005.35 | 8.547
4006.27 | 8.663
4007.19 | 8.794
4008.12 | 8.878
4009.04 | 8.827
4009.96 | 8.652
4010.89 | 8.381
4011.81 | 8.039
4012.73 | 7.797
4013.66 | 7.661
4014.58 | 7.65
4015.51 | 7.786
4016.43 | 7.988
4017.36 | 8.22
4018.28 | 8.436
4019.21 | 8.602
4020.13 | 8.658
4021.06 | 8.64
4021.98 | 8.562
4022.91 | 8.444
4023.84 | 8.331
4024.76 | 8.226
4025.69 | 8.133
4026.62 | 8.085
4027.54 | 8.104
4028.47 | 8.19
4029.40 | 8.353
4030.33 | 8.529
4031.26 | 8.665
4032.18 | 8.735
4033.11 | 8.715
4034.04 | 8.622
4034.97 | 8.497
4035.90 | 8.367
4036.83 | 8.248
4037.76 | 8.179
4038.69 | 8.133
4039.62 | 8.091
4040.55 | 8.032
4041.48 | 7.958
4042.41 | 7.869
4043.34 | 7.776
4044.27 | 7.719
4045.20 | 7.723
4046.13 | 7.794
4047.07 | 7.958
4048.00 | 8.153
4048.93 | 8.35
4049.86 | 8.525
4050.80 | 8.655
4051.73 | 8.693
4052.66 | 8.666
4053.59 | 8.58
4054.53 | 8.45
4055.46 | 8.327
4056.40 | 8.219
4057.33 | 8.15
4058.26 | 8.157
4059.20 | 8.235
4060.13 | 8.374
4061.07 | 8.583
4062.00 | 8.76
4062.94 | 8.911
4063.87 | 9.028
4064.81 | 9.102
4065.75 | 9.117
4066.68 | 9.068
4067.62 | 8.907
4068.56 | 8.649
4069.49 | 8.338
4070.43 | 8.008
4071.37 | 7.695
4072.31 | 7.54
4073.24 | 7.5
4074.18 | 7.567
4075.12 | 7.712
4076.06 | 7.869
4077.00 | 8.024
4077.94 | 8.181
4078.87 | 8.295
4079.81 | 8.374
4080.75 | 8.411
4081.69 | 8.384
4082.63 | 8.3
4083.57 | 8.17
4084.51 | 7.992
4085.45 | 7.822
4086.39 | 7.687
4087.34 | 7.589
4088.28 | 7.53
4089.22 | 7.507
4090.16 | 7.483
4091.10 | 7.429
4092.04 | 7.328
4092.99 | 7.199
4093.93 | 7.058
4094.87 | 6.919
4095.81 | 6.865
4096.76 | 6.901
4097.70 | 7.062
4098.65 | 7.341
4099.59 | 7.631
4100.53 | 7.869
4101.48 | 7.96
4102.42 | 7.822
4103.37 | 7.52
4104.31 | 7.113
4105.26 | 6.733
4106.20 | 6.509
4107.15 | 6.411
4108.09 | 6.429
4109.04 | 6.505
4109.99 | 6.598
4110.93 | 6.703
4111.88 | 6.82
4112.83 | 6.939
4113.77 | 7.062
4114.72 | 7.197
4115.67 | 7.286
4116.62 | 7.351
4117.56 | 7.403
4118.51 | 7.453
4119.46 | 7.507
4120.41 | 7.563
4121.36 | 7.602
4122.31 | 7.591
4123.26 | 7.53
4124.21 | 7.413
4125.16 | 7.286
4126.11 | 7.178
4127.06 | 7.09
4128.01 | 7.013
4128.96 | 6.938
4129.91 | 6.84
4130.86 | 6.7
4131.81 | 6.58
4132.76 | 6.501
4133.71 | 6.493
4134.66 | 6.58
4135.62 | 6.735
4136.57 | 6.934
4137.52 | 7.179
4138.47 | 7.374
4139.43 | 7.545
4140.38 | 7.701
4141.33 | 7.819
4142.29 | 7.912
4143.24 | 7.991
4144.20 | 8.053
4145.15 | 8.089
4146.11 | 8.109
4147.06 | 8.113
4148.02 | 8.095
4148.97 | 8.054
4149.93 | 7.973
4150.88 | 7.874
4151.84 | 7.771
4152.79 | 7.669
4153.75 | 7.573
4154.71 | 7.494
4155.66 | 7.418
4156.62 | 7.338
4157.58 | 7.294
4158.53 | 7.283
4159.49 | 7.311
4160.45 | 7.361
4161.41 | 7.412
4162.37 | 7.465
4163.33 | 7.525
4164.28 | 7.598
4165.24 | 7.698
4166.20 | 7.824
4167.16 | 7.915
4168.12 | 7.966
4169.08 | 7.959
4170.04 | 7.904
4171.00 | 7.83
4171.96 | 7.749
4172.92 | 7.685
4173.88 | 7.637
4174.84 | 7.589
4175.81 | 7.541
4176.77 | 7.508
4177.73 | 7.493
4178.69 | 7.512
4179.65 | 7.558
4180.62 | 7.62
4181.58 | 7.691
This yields 2.9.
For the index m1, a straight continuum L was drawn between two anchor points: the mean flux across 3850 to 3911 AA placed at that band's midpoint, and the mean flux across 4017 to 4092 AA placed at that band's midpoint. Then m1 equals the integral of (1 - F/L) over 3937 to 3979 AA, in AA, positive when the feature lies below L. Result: 3.5 AA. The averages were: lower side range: 7.46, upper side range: 8.24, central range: 7.16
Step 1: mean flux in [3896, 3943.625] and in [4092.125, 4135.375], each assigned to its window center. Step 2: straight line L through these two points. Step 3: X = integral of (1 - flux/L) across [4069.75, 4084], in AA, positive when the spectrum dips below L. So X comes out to -1.62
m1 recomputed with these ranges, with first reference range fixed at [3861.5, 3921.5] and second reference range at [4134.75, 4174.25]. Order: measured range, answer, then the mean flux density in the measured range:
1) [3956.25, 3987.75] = 2.02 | 7.11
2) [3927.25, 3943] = 1.96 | 6.64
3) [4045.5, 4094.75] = -3.38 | 8.15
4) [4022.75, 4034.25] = -1.17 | 8.39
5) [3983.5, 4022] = -3.07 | 8.22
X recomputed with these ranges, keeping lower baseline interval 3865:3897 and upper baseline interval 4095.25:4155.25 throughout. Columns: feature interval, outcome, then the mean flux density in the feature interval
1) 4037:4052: -1.79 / 8.1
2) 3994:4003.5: -0.84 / 7.84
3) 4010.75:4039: -4.20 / 8.29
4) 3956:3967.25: 0.47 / 6.86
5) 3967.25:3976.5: 0.80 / 6.55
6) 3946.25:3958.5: -1.17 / 7.84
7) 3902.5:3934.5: -3.27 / 7.86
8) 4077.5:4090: -1.27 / 8.01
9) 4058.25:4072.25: -2.56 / 8.57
